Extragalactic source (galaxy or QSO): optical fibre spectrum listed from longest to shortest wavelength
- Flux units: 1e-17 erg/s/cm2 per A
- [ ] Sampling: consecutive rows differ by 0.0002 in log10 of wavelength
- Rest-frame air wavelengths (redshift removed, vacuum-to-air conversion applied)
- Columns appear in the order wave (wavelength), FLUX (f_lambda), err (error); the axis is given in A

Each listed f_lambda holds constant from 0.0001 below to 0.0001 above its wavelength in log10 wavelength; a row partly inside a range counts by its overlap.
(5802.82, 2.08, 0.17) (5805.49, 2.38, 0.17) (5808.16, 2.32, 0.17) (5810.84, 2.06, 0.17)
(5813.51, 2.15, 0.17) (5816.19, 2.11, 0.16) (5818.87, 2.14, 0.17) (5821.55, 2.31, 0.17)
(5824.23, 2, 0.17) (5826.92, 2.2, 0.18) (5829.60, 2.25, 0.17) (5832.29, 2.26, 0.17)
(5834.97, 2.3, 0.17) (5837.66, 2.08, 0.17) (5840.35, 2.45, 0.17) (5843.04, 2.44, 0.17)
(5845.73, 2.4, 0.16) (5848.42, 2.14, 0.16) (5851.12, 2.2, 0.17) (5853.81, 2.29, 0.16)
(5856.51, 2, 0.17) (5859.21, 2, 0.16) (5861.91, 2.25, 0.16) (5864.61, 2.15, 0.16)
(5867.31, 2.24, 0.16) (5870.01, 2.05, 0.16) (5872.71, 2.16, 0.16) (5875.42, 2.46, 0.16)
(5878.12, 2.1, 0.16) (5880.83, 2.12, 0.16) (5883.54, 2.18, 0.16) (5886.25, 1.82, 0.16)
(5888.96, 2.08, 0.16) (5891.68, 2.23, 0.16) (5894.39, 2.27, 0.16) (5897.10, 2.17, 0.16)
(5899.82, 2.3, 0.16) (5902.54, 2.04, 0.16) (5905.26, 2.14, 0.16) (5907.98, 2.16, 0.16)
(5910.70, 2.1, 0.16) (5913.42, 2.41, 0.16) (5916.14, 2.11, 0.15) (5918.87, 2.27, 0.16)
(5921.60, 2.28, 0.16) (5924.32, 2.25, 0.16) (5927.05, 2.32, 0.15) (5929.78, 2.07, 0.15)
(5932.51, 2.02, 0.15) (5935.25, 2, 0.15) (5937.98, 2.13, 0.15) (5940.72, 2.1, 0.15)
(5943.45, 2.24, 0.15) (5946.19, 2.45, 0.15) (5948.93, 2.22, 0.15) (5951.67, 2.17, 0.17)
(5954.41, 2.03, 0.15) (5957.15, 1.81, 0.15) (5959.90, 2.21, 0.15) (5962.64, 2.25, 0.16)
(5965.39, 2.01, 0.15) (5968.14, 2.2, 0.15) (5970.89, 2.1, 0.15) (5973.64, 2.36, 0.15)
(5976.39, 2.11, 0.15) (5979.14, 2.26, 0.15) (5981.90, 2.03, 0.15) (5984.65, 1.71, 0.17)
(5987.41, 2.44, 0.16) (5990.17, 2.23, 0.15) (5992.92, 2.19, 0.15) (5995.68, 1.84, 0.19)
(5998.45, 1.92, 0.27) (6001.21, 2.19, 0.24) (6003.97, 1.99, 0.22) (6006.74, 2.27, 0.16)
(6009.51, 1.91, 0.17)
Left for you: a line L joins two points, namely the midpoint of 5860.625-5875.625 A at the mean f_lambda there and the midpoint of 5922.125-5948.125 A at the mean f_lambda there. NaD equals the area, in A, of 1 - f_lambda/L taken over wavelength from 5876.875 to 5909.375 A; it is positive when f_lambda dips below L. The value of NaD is 0.87 A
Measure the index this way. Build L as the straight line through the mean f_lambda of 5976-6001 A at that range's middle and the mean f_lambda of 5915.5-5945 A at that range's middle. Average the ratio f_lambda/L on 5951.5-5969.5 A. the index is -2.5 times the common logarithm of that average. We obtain 0.02 mag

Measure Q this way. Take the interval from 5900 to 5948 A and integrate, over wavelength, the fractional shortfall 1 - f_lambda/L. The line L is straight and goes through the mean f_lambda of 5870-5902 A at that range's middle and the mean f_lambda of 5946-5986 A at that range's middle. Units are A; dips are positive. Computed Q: -1.0 A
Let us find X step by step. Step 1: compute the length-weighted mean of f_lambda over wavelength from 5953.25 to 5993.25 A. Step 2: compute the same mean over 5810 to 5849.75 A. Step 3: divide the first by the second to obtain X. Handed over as 0.96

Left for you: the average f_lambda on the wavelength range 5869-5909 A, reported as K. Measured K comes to 2.15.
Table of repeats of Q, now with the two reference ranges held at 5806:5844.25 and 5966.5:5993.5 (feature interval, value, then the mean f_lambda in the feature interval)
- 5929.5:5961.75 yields 0.74 A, 2.12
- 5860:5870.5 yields 0.16 A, 2.17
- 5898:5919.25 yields 0.02 A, 2.19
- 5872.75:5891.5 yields 0.55 A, 2.13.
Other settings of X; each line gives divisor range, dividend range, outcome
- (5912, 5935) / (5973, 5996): 0.97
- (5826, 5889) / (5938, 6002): 0.97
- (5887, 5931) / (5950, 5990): 0.97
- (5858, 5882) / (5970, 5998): 0.98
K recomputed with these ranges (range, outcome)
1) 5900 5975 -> 2.17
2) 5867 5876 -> 2.21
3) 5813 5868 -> 2.21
